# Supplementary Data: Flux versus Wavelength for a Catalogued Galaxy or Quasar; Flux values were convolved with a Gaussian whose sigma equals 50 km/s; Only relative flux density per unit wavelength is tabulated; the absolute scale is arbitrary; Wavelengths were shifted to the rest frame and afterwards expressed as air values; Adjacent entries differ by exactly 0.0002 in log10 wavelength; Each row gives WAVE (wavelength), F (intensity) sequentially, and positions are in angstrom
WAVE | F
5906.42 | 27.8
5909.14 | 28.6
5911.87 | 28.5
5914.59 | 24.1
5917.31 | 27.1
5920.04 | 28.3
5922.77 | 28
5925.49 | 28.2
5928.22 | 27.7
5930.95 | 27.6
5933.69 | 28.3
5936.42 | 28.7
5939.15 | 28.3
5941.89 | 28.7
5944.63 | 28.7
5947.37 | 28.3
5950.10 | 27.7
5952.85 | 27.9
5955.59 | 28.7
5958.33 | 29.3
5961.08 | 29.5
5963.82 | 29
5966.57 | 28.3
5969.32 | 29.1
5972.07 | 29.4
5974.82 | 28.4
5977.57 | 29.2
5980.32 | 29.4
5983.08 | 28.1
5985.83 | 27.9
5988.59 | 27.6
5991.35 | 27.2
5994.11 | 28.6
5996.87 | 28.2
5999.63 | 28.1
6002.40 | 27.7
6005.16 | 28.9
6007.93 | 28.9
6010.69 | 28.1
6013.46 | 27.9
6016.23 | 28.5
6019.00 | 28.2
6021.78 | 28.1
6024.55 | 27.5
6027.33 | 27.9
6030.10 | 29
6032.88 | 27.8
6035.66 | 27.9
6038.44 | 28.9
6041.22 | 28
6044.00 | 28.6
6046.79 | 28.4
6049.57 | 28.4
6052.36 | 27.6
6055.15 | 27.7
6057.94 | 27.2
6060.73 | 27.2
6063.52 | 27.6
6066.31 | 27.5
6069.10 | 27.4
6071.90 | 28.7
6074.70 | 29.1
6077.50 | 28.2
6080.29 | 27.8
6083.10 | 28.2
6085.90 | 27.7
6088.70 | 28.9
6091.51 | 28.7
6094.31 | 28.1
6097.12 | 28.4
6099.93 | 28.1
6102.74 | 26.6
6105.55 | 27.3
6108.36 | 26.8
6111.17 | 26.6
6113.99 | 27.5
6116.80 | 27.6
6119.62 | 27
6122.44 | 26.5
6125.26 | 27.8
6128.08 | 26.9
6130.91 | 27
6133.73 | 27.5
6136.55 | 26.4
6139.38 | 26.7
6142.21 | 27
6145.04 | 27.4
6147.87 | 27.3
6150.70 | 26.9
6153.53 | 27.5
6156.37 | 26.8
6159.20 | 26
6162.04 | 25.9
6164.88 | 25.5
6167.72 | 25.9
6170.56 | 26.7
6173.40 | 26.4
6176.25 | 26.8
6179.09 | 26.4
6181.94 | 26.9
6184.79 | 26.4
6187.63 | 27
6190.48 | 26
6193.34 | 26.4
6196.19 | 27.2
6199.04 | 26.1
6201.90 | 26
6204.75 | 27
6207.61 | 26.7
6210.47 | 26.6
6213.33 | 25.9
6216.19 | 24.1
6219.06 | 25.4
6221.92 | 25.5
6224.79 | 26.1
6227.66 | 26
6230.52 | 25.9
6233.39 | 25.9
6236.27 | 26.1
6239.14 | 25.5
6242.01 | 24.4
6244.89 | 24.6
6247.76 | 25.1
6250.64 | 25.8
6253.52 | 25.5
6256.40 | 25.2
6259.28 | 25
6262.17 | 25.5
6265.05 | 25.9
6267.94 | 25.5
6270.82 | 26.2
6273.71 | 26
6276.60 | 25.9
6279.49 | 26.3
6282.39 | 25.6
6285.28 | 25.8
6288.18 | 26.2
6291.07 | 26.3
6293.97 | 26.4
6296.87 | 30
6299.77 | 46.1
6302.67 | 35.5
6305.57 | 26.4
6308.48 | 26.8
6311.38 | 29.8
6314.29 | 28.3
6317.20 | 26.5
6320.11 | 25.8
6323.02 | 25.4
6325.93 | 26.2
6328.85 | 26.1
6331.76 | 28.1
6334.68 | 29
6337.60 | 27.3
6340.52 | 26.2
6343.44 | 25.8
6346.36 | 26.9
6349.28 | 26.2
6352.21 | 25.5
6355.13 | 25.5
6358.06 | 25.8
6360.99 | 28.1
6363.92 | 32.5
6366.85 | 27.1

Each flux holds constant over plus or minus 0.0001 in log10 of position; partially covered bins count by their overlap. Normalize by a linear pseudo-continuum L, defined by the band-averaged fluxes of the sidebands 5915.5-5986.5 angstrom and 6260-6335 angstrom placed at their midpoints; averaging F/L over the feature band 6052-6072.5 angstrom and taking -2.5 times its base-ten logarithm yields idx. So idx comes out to 0.02 mag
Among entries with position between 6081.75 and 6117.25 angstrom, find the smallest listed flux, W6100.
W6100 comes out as 26.6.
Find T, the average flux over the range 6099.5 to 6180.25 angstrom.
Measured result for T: 26.8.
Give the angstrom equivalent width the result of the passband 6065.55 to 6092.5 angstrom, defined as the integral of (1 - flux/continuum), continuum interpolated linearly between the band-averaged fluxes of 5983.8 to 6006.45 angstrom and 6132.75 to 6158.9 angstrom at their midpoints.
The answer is -0.8 angstrom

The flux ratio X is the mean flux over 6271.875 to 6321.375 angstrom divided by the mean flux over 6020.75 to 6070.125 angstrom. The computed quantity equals 1.0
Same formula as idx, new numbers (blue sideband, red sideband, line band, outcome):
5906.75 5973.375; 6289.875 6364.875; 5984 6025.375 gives 0.005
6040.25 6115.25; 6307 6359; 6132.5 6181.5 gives 0.035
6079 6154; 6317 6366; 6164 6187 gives 0.034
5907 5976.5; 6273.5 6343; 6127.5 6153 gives 0.043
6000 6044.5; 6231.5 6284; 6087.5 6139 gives -0.008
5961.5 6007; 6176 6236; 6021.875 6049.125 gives -0.011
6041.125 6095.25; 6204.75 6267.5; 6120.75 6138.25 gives 0.006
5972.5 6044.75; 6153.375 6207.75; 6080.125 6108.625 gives -0.022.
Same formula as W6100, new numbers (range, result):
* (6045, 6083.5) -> 27.2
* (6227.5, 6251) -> 24.4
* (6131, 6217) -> 24.1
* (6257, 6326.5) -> 25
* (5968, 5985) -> 28.1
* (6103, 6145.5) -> 26.4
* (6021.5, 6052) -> 27.5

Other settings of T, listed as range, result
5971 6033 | 28.3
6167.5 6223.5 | 26.3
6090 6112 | 27.6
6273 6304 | 29.2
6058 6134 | 27.7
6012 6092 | 28.1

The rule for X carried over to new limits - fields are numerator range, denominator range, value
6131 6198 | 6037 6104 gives 0.95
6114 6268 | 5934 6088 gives 0.93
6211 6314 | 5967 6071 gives 0.95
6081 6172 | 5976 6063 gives 0.97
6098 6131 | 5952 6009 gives 0.95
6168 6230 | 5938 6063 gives 0.93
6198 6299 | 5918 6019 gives 0.92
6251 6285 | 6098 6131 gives 0.95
